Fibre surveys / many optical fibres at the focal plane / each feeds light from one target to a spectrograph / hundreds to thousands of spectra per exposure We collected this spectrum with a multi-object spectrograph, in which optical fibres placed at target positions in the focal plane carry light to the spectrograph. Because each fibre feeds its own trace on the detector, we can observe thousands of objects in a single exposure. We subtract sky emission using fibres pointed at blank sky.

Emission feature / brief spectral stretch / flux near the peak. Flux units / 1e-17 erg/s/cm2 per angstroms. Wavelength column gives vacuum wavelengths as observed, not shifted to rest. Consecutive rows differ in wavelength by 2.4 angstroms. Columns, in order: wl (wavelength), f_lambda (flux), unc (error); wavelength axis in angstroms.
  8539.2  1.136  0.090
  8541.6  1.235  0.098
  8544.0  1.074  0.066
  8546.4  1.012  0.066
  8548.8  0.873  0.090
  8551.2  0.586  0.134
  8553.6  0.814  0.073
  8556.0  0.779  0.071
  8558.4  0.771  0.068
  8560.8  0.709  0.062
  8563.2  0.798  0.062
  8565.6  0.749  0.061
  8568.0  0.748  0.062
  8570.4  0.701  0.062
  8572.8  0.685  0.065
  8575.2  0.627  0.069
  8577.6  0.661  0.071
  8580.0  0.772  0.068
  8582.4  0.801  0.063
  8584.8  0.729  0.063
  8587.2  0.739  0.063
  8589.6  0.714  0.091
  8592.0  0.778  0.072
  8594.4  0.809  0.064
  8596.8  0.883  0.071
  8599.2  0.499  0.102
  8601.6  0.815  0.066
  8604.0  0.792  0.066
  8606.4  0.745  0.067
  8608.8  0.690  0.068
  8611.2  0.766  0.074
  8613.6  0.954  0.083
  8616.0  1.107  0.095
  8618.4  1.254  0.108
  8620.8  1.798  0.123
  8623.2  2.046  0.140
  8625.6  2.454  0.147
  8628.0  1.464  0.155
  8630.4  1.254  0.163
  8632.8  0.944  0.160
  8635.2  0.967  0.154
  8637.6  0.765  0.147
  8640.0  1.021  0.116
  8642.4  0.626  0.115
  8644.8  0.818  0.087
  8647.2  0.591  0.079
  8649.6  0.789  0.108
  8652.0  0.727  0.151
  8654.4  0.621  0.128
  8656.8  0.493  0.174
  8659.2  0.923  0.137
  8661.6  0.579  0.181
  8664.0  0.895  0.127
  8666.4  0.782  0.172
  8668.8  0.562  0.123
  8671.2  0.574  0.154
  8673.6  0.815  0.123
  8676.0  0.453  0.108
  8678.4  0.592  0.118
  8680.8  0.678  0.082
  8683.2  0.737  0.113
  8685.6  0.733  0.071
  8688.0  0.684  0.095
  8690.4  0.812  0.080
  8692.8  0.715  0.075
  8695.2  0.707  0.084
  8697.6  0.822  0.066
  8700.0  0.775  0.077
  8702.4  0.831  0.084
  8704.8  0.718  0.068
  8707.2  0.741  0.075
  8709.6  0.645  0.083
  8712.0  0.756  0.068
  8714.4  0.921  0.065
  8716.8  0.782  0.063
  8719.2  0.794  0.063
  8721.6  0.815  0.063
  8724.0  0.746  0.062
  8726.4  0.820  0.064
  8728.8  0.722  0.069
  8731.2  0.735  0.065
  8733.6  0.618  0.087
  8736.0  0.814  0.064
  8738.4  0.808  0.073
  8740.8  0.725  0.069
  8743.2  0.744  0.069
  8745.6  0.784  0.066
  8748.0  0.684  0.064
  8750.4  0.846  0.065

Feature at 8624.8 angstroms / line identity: [O III] 5007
